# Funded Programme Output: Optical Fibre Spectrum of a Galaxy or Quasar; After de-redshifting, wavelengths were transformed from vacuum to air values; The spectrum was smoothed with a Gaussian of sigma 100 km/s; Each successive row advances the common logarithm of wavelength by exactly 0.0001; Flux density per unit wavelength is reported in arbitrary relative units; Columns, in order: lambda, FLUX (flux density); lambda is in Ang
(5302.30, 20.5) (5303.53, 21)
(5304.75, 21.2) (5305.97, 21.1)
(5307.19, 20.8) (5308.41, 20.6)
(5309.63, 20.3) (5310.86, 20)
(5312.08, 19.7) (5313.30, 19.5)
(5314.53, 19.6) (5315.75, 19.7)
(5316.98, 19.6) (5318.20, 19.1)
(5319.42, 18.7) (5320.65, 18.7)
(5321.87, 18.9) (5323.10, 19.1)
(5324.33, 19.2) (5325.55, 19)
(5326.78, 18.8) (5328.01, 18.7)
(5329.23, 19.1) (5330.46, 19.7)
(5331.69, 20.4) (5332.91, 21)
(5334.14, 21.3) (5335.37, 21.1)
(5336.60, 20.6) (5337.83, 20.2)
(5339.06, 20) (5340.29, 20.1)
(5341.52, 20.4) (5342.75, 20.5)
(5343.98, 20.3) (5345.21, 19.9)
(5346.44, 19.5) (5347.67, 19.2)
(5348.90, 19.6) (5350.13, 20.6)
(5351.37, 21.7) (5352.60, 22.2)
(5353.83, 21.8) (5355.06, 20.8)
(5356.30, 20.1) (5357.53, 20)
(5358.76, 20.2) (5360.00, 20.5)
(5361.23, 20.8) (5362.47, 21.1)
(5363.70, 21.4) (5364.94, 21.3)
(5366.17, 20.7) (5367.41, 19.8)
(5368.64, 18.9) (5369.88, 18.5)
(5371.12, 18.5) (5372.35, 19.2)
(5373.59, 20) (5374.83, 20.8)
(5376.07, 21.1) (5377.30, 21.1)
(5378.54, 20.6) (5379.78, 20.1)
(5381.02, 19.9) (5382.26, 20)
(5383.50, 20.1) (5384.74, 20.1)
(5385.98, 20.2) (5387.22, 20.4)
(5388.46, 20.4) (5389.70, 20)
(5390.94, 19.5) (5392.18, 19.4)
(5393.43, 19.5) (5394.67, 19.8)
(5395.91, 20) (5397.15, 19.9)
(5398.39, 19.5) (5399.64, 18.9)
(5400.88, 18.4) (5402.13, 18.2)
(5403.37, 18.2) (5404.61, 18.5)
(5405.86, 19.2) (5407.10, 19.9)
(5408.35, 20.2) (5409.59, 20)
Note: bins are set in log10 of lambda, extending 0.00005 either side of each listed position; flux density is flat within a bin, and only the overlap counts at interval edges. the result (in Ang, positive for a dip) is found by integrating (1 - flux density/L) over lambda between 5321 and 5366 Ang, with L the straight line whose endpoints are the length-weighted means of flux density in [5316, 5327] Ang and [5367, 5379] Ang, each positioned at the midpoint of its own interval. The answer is -2.0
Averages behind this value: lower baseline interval 19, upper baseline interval 19.8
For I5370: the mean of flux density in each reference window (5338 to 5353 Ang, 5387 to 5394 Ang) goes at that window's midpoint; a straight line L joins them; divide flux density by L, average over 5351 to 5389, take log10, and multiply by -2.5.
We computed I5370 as -0.02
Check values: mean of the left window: 20.3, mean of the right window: 19.8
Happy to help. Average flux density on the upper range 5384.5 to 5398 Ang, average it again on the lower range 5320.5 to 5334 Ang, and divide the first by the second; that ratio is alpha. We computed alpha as 1.0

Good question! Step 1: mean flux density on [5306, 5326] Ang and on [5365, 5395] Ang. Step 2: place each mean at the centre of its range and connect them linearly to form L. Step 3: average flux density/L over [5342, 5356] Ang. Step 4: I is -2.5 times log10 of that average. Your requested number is -0.04 mag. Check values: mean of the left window 19.6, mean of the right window 20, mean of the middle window 20.5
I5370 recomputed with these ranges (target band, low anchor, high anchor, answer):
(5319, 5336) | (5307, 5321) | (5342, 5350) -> 0.012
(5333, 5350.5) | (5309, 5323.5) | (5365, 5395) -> -0.034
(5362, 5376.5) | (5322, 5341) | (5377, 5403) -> -0.015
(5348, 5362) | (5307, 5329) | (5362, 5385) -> -0.043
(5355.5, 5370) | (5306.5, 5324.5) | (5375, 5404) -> -0.033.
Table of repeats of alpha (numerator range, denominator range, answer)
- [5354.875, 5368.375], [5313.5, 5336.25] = 1.05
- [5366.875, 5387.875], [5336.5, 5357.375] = 0.98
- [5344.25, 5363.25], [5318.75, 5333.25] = 1.07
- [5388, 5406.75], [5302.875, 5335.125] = 0.97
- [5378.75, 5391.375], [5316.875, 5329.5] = 1.06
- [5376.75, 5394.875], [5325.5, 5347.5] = 1.00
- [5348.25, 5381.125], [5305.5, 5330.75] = 1.05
